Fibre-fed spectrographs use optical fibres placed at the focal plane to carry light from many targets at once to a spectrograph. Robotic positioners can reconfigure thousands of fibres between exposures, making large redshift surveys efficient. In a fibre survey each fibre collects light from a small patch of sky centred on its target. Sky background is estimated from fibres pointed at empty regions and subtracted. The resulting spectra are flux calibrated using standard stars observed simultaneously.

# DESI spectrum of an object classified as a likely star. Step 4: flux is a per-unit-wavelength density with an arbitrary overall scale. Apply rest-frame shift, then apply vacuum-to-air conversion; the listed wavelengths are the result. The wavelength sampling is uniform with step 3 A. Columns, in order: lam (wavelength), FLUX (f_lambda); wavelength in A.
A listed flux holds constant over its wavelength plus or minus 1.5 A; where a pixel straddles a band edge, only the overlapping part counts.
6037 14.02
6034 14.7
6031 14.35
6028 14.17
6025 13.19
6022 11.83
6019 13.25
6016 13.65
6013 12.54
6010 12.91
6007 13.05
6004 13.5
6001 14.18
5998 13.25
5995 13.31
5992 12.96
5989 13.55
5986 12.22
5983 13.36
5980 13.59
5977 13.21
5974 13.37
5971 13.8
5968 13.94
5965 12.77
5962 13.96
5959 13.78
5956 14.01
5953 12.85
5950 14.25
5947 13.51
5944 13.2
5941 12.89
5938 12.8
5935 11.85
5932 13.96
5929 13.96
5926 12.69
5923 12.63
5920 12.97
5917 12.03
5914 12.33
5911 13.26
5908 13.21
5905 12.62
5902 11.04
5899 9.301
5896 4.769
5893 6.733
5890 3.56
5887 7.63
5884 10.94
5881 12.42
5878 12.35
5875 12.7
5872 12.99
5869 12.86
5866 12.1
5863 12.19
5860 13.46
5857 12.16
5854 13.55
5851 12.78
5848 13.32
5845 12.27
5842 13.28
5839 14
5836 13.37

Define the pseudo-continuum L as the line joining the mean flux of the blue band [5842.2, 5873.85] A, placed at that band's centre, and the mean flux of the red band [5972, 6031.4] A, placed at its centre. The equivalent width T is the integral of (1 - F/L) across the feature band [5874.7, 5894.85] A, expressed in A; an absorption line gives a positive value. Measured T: 5.7 A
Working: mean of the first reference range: 12.8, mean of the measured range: 9.2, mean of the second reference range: 13.3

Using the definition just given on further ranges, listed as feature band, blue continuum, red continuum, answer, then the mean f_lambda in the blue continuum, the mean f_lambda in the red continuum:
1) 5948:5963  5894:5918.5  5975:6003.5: -1.7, 11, 13.3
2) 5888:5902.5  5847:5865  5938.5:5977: 7.0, 12.9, 13.5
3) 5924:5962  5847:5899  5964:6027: -3.4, 10.9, 13.2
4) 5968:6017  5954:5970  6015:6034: 1.1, 13.7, 13.5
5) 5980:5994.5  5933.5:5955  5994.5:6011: 0.2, 13.1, 13.4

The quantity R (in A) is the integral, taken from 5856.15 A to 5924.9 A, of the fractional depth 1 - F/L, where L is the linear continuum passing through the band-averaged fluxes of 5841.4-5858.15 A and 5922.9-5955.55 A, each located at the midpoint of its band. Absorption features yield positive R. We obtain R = 9.95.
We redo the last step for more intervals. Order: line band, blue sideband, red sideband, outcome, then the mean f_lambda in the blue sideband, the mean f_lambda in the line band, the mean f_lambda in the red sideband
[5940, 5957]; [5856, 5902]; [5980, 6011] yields -1.9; 10.4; 13.5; 13.3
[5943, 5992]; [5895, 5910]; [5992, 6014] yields -4.8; 10.5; 13.4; 13.2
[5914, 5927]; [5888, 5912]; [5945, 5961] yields -1.9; 9.19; 12.5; 13.7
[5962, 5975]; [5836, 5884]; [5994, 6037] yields -0.3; 12.8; 13.5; 13.4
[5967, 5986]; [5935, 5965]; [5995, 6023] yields -0.2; 13.4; 13.4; 13.2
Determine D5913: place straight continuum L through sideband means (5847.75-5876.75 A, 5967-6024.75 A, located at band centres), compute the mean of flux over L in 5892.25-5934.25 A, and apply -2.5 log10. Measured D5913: 0.118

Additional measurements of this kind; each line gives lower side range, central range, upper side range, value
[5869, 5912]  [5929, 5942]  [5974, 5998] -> -0.12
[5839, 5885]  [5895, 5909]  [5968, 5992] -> 0.25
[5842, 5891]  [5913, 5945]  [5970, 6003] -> -0.02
